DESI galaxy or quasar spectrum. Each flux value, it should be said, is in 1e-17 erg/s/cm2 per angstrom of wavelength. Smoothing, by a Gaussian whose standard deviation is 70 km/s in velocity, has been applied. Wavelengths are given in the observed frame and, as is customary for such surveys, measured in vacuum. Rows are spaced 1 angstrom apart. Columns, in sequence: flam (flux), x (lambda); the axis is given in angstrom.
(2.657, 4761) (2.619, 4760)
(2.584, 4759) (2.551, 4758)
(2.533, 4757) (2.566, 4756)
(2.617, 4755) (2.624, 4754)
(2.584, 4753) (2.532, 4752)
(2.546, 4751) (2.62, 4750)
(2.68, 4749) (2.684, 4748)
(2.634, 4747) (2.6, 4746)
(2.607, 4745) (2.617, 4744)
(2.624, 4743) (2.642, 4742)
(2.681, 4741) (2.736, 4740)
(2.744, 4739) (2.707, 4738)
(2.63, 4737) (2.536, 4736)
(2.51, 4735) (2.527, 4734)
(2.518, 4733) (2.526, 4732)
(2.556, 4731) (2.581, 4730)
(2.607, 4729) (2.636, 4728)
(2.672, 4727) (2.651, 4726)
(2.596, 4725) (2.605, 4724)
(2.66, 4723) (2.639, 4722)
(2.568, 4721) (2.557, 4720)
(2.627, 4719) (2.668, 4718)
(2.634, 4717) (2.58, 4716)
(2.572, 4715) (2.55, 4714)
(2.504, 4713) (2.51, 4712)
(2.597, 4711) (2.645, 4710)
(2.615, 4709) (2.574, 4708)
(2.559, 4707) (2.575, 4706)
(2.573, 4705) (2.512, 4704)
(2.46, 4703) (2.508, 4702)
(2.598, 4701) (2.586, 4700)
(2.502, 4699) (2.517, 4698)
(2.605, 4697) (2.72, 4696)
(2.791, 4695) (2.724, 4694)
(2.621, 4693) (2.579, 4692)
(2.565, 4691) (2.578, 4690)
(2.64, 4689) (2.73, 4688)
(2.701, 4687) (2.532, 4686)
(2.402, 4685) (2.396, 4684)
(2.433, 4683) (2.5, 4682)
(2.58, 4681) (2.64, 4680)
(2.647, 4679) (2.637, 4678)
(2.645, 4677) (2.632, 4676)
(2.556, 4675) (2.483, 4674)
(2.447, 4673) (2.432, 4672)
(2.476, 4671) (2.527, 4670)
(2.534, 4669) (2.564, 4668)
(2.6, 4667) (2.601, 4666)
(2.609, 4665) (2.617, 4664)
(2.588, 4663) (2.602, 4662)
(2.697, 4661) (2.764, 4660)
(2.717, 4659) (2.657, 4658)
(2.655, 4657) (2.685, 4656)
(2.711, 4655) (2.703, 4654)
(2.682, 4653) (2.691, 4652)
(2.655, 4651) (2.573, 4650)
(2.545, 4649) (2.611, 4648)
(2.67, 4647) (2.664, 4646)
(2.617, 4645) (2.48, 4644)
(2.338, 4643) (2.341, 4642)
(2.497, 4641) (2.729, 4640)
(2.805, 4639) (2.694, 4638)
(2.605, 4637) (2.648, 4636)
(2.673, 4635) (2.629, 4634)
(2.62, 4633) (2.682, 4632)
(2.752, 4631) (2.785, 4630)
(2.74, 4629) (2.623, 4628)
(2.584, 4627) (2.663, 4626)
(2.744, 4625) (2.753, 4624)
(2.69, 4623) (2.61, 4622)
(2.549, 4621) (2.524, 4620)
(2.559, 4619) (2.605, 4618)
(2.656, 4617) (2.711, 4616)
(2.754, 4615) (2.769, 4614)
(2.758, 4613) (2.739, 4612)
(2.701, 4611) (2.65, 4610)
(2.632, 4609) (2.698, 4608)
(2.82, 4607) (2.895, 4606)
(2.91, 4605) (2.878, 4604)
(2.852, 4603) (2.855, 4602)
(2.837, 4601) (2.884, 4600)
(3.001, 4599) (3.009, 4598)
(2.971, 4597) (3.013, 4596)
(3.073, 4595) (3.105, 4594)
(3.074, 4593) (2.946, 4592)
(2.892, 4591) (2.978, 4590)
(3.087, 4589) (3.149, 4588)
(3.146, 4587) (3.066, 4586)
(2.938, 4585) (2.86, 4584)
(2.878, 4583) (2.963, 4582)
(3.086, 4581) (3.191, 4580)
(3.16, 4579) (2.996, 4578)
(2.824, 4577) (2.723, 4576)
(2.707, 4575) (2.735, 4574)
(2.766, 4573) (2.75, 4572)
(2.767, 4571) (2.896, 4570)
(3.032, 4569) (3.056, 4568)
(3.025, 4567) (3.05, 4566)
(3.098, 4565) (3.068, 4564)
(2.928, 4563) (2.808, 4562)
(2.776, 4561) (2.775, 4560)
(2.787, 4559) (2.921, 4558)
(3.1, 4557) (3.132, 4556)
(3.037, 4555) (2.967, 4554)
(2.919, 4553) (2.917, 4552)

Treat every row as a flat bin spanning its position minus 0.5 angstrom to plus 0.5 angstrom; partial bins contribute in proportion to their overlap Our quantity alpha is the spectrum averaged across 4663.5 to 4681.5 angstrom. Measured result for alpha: 2.57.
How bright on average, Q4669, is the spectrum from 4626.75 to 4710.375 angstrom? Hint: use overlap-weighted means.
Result 2.6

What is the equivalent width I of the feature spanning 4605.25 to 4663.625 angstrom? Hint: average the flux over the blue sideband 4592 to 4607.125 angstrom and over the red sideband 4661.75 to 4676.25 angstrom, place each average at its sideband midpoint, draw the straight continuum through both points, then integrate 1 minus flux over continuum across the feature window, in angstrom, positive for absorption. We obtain 1.8 angstrom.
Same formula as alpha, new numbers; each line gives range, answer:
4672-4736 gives 2.58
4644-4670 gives 2.64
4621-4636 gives 2.68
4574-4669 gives 2.76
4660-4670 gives 2.61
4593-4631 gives 2.78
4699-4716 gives 2.56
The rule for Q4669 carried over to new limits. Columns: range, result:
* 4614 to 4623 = 2.63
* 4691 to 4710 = 2.59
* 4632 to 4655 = 2.62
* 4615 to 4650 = 2.63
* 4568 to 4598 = 2.96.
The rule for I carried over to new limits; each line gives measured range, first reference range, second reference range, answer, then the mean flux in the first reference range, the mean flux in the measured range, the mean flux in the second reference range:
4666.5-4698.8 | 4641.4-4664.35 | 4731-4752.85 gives 0.5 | 2.62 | 2.58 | 2.61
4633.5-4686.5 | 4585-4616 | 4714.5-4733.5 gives 3.2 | 2.9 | 2.59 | 2.6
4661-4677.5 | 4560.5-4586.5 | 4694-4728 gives 0.8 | 2.93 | 2.56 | 2.59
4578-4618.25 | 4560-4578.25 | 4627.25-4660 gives -1.7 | 2.88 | 2.91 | 2.64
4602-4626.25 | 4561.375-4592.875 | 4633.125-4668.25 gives 0.6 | 2.95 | 2.72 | 2.63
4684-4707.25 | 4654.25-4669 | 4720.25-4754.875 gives 0.4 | 2.64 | 2.59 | 2.61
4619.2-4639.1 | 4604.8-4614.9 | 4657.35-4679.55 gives 0.3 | 2.75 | 2.66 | 2.59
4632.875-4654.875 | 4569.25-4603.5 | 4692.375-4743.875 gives 1.4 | 2.95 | 2.61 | 2.6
